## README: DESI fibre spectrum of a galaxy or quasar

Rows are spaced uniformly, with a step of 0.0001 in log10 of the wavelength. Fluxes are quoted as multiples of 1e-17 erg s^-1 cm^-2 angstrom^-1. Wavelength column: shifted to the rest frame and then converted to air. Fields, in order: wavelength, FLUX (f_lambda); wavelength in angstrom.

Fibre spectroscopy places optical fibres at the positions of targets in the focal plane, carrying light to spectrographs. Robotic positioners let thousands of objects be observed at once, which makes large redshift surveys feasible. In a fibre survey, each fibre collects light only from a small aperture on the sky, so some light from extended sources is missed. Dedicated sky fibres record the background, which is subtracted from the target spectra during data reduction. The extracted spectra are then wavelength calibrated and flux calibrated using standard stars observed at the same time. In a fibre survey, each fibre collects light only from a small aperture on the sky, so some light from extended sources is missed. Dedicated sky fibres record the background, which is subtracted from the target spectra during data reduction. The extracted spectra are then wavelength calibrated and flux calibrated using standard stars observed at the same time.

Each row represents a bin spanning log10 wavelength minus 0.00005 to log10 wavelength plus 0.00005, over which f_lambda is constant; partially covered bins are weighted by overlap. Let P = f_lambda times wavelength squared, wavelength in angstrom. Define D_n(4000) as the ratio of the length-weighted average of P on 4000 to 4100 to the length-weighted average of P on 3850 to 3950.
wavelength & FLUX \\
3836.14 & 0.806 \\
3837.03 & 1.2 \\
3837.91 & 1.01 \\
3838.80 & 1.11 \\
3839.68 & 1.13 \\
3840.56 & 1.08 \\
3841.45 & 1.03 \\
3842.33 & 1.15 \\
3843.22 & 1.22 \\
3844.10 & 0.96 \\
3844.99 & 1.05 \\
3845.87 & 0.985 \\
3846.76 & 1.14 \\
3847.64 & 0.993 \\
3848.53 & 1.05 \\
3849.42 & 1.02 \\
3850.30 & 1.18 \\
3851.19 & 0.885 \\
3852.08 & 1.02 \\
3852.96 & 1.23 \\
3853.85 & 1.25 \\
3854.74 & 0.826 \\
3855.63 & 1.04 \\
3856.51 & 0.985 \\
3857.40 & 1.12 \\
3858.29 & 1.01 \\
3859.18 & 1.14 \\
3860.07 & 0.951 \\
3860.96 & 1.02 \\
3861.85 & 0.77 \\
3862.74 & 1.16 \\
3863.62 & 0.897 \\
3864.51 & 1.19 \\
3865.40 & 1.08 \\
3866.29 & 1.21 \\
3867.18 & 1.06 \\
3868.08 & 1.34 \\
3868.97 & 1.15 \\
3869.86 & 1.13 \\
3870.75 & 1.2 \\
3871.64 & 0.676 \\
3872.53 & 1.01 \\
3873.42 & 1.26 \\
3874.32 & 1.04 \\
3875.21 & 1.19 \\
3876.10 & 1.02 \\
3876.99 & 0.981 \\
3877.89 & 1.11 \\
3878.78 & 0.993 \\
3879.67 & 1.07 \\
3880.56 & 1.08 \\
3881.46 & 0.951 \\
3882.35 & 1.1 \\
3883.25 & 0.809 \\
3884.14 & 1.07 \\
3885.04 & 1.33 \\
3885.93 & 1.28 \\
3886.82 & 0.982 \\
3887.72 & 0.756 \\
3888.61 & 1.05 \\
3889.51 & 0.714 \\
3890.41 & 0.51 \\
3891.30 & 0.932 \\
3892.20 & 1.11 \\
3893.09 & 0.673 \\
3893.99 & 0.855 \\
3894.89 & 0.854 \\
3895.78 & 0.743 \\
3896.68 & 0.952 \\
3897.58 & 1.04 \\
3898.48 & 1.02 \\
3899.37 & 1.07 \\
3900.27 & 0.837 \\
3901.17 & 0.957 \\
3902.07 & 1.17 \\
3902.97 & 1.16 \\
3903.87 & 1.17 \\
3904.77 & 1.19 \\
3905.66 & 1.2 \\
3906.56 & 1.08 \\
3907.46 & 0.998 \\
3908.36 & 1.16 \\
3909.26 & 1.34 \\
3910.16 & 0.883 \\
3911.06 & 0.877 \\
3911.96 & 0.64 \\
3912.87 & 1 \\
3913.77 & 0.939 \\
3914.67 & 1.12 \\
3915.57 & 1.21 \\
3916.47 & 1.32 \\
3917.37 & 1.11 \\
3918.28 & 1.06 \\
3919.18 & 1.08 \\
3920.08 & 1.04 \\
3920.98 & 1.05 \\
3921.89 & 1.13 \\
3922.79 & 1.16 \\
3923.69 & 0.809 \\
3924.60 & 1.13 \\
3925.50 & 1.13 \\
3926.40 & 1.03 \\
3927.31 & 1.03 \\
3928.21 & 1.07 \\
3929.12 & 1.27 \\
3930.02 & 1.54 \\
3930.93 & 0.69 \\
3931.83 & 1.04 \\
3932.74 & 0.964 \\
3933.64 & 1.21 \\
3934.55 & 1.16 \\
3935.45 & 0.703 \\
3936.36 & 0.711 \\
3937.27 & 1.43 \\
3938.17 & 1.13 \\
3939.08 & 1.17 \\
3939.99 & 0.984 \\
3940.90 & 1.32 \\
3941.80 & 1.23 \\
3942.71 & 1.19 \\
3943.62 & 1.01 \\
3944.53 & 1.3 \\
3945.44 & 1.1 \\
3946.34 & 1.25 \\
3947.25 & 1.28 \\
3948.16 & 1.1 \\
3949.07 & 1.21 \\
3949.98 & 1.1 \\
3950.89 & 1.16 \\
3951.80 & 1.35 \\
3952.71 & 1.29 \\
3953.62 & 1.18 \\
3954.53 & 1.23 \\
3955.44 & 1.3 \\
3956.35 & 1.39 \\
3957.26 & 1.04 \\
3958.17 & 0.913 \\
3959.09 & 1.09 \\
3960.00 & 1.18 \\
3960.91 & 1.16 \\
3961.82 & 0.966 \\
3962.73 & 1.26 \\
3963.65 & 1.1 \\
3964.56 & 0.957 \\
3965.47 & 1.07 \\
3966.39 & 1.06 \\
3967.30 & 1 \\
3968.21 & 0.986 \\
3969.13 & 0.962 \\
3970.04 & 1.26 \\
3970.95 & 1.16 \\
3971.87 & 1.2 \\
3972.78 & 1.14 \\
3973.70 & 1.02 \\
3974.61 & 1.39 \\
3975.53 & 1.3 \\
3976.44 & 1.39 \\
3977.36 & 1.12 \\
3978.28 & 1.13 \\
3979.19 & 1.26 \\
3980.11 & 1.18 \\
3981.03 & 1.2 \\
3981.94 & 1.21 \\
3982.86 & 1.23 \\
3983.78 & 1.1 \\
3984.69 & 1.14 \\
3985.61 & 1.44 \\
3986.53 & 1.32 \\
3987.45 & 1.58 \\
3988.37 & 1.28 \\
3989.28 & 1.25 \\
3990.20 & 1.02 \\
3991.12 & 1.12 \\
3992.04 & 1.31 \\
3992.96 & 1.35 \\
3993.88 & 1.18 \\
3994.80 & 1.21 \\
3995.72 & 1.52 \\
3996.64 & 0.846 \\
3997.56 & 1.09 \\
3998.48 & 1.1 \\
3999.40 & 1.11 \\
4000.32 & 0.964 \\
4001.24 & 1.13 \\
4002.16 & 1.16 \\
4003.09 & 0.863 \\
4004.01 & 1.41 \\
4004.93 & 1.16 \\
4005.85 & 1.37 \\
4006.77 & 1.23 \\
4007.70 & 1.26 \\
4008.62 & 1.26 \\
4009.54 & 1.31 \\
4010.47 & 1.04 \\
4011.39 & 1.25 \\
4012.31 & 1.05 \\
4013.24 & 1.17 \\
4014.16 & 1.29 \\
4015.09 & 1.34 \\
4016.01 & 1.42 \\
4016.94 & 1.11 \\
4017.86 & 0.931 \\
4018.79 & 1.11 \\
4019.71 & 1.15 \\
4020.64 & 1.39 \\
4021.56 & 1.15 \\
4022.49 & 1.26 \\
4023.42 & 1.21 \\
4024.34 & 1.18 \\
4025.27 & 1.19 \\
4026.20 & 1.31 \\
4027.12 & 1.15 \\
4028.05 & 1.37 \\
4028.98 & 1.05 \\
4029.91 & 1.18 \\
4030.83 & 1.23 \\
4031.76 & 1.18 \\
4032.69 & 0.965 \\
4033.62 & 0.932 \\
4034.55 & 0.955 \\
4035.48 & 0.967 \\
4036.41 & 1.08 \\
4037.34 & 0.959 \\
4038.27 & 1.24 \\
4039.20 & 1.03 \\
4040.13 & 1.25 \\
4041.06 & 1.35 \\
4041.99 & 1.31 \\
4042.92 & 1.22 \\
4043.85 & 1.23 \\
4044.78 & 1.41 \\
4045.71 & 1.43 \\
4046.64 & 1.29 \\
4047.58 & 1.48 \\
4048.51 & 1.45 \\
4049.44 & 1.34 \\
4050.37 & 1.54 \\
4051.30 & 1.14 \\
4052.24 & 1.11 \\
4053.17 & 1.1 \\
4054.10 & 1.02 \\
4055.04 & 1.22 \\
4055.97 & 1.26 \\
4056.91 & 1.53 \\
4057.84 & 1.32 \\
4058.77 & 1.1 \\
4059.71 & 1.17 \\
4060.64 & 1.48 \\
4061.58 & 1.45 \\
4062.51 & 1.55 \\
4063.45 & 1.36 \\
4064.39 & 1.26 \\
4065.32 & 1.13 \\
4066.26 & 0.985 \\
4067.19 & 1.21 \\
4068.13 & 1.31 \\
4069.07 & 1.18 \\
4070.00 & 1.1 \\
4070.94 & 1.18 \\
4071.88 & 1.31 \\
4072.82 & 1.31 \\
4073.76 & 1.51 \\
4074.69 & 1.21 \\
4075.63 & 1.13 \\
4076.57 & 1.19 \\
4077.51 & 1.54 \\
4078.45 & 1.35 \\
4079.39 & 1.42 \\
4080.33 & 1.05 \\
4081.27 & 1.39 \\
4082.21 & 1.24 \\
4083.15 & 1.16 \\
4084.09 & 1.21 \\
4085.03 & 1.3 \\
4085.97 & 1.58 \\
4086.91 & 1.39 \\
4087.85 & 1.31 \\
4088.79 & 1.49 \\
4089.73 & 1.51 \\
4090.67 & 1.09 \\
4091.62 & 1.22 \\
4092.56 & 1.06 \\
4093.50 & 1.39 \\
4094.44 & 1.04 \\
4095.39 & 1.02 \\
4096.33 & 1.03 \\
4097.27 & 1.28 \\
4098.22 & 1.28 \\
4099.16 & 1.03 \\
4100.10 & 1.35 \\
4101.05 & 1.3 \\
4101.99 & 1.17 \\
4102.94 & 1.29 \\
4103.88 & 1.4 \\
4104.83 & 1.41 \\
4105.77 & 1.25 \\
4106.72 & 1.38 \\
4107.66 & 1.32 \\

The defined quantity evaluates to 1.26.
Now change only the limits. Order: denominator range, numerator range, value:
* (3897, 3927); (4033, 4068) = 1.25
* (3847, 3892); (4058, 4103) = 1.35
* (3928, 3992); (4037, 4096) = 1.15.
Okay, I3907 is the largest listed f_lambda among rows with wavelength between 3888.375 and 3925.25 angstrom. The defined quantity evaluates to 1.34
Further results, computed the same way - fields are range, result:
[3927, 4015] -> 1.58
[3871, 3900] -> 1.33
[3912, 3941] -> 1.54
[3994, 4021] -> 1.52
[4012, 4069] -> 1.55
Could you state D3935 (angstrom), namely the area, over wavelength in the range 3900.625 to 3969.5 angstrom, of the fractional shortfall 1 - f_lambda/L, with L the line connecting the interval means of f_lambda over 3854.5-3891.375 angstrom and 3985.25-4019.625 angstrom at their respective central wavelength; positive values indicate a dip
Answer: 0.5 angstrom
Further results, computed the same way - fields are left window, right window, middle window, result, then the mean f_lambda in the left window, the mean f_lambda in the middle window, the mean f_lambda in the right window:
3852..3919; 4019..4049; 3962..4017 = -1.7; 1.03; 1.19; 1.2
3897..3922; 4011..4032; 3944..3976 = -0.8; 1.06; 1.16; 1.2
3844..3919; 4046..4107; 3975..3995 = -1.4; 1.03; 1.24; 1.27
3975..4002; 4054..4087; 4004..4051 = 1.1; 1.21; 1.22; 1.28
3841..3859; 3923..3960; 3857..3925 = 3.6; 1.06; 1.03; 1.13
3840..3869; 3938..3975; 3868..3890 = 0.8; 1.07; 1.05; 1.15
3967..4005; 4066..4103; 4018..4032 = 0.1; 1.19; 1.2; 1.25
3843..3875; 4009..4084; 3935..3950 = 0.1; 1.06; 1.13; 1.23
